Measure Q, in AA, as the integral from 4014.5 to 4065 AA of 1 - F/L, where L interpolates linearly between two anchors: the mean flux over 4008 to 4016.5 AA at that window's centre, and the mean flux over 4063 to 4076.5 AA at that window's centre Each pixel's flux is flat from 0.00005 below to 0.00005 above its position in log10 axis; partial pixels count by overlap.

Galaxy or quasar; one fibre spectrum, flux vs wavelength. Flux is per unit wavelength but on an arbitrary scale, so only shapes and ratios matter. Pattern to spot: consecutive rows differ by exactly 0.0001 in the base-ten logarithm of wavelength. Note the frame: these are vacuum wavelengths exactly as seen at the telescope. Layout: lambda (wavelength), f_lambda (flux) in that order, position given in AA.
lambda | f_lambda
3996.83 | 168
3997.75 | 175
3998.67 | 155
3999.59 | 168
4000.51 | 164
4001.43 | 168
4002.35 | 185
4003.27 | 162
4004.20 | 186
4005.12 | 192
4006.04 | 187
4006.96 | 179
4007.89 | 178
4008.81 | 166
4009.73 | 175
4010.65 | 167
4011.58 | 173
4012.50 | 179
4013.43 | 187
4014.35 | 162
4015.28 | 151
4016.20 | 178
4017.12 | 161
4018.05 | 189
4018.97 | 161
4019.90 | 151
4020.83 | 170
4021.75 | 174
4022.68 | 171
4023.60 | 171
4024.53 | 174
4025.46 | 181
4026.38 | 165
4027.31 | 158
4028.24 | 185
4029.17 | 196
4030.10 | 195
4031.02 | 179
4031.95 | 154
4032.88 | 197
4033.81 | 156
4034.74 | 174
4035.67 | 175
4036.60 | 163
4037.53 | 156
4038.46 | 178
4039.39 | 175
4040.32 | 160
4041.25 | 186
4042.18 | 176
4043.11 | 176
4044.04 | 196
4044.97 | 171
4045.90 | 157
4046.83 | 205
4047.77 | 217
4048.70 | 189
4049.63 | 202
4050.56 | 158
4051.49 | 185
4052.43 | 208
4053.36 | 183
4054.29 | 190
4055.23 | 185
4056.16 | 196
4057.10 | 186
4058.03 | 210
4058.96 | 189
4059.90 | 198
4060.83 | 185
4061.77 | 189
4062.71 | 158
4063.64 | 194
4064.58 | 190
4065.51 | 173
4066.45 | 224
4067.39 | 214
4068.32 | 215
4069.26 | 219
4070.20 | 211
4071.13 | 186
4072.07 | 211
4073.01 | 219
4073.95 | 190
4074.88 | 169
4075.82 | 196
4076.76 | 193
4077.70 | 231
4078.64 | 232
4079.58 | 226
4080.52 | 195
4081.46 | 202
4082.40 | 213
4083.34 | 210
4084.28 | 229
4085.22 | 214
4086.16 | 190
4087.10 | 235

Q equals 1.6 AA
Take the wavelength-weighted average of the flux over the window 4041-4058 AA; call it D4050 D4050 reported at 188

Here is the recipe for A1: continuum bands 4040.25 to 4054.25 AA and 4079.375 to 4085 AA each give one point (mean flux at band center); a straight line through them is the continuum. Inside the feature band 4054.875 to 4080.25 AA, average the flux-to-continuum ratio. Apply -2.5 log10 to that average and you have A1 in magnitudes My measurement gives 0.01 mag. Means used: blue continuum 186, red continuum 212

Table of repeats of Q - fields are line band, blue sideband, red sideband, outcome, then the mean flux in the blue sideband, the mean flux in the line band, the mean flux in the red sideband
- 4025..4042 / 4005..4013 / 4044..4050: 1.1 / 177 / 174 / 191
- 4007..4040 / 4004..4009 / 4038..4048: 1.7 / 182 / 172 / 181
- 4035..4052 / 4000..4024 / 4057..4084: 0.8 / 173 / 179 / 201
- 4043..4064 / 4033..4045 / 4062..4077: -0.4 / 173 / 188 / 198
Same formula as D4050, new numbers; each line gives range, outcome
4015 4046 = 173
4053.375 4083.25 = 200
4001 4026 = 173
